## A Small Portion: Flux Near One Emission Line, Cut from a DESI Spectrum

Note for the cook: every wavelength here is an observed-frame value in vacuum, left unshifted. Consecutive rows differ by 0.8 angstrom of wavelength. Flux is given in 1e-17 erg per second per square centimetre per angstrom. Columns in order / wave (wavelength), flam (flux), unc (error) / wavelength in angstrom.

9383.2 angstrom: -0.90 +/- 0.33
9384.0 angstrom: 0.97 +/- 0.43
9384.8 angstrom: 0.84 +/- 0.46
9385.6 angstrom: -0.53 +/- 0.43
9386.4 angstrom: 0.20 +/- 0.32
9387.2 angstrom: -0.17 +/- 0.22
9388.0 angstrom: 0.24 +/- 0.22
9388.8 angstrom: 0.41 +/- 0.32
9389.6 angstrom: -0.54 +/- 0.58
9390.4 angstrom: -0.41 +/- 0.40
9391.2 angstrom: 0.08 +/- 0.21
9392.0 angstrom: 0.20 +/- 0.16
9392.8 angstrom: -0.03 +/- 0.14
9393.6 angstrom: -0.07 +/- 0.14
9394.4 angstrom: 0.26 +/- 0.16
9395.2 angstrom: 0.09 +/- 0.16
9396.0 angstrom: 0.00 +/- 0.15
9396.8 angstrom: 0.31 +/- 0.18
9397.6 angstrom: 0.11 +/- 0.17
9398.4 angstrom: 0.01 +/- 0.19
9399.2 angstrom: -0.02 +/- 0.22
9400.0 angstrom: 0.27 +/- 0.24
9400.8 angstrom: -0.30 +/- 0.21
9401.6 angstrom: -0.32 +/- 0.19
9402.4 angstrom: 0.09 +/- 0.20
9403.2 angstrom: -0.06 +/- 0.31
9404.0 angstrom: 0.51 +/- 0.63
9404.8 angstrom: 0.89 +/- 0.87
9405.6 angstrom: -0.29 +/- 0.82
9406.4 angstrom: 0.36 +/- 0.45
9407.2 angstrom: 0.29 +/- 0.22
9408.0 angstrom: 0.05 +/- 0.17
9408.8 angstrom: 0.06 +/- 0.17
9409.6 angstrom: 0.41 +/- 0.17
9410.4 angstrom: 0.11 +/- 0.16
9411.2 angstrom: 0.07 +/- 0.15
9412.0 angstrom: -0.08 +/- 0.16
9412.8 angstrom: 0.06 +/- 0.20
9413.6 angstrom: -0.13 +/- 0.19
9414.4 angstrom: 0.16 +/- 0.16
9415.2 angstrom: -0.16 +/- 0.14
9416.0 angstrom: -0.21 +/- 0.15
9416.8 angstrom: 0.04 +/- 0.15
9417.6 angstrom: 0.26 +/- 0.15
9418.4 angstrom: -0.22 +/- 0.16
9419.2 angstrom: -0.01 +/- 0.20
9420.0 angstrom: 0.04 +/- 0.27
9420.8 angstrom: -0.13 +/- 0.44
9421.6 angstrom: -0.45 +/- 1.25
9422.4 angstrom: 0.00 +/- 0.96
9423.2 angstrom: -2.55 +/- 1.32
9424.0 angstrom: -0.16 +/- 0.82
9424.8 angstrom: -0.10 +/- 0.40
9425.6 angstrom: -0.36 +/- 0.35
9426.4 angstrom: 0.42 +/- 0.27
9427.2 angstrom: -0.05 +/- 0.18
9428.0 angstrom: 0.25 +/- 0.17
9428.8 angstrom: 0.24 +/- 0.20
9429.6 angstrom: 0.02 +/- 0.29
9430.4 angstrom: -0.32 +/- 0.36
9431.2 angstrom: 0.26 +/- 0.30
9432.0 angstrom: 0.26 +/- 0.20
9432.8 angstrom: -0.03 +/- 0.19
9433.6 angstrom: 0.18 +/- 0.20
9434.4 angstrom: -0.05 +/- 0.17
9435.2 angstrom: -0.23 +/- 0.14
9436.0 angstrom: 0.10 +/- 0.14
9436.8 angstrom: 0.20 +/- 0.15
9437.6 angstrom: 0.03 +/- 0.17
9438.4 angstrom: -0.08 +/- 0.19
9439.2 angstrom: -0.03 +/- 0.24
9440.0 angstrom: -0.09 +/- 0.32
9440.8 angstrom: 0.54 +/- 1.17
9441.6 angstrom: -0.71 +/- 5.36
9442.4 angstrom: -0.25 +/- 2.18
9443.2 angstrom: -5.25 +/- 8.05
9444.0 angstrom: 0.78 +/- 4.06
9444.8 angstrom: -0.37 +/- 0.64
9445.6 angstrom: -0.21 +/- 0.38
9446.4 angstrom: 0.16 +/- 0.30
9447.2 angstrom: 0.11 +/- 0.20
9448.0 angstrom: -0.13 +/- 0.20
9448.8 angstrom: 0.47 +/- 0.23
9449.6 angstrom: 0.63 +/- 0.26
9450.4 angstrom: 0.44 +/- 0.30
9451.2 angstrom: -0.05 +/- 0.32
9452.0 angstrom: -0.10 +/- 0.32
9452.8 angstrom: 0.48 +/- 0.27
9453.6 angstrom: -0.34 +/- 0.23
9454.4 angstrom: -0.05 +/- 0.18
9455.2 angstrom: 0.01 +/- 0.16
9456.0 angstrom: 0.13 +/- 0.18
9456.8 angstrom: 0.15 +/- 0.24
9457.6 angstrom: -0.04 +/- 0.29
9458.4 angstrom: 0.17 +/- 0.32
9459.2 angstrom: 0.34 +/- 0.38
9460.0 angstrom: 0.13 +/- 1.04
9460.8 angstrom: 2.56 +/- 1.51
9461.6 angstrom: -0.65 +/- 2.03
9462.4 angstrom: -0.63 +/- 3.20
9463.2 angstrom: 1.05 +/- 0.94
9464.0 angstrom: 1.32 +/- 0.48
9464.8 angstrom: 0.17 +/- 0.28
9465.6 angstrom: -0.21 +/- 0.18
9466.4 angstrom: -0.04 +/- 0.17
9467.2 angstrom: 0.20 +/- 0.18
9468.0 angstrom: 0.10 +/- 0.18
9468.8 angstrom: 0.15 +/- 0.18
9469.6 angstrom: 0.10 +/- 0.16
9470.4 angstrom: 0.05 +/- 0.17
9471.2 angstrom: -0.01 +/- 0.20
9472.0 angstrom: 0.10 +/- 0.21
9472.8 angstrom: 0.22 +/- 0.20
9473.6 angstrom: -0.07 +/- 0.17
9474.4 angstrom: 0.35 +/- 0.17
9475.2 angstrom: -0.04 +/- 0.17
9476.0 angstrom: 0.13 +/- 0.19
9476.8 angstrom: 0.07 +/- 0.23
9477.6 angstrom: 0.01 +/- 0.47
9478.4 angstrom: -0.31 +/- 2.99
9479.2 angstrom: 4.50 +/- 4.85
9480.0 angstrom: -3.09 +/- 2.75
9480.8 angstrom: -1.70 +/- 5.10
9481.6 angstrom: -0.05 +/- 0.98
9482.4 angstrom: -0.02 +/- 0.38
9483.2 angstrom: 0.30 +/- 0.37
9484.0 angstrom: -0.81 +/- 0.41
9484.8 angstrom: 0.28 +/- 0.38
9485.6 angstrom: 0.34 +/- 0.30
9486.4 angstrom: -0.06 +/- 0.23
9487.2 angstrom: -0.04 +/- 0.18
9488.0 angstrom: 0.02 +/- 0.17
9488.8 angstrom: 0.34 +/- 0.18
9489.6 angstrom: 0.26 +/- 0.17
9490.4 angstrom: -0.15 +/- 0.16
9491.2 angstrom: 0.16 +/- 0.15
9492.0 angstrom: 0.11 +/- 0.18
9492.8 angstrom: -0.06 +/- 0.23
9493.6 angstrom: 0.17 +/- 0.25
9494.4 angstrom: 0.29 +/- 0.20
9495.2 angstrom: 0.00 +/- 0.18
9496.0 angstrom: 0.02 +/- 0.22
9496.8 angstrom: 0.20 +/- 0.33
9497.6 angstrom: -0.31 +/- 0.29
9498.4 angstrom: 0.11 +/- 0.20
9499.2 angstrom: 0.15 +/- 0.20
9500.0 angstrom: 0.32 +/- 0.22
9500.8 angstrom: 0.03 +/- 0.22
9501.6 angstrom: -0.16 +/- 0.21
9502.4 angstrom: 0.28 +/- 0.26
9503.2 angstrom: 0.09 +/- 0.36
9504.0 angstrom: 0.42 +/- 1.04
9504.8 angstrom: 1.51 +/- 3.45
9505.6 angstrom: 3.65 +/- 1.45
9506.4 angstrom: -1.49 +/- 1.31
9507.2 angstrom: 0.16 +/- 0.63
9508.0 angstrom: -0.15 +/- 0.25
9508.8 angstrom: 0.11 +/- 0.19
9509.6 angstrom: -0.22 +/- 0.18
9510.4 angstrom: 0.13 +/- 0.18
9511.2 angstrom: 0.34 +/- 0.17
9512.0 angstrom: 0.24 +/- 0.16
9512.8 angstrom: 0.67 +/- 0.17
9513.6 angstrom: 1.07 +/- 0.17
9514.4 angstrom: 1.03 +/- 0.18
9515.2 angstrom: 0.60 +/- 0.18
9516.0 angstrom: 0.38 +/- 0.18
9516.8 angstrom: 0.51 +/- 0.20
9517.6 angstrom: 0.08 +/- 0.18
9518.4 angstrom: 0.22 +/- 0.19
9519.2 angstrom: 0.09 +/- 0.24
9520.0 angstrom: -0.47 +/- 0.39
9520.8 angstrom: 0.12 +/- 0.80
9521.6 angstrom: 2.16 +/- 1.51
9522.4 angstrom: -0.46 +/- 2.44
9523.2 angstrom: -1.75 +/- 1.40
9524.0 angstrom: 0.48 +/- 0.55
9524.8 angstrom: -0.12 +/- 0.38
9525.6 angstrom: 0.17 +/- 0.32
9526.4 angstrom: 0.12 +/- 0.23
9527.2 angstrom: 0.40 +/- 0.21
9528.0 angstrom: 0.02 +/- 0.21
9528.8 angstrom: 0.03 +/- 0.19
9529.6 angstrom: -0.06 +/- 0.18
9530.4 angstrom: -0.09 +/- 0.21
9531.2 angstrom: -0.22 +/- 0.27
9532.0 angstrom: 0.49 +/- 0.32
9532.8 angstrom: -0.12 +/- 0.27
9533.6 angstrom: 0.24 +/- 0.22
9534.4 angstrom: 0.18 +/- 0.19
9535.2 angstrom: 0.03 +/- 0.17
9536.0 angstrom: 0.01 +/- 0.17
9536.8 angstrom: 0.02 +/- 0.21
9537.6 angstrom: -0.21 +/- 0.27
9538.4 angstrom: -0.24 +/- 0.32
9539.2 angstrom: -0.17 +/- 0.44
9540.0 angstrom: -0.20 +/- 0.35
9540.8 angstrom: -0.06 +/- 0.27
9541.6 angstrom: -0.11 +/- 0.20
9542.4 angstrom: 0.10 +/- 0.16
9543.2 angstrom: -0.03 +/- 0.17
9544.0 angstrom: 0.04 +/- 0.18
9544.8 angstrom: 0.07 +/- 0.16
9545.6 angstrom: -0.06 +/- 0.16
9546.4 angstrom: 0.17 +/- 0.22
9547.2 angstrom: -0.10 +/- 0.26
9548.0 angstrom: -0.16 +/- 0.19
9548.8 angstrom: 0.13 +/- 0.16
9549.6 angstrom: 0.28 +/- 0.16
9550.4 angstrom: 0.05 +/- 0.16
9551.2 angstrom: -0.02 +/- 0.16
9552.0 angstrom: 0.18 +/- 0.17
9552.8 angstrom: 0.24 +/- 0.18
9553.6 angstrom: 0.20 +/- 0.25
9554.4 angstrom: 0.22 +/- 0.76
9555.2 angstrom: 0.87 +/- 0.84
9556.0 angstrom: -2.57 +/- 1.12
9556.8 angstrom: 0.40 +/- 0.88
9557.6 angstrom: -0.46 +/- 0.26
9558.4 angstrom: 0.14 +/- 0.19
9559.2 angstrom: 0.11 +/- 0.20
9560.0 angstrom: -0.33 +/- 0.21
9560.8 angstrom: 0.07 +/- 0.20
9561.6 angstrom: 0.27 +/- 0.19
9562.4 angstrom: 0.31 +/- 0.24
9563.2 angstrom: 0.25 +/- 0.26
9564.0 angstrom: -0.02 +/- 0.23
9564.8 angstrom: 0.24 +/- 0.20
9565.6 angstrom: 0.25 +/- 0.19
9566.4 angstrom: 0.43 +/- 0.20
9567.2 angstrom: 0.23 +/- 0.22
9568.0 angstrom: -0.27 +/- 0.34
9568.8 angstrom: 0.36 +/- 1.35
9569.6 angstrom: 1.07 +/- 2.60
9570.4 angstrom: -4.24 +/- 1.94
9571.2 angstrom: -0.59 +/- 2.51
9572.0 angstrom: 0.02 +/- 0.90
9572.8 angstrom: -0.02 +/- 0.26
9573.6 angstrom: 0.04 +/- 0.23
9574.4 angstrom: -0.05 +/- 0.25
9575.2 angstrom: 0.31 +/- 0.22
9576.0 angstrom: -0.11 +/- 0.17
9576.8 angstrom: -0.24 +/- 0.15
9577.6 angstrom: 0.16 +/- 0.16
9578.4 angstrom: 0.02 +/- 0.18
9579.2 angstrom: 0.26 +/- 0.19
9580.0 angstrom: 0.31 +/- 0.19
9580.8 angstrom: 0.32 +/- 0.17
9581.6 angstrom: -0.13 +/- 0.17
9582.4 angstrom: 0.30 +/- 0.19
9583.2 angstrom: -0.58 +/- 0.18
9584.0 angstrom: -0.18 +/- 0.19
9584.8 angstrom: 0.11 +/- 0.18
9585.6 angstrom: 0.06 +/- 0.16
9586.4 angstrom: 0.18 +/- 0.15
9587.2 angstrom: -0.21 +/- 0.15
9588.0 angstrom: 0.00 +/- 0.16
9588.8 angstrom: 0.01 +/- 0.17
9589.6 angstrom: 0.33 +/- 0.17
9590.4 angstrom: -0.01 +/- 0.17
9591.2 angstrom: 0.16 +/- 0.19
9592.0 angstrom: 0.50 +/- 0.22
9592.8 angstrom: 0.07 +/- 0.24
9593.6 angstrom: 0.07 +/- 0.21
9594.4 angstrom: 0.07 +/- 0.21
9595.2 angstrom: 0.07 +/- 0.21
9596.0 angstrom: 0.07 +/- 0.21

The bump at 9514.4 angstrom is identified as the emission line H-beta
